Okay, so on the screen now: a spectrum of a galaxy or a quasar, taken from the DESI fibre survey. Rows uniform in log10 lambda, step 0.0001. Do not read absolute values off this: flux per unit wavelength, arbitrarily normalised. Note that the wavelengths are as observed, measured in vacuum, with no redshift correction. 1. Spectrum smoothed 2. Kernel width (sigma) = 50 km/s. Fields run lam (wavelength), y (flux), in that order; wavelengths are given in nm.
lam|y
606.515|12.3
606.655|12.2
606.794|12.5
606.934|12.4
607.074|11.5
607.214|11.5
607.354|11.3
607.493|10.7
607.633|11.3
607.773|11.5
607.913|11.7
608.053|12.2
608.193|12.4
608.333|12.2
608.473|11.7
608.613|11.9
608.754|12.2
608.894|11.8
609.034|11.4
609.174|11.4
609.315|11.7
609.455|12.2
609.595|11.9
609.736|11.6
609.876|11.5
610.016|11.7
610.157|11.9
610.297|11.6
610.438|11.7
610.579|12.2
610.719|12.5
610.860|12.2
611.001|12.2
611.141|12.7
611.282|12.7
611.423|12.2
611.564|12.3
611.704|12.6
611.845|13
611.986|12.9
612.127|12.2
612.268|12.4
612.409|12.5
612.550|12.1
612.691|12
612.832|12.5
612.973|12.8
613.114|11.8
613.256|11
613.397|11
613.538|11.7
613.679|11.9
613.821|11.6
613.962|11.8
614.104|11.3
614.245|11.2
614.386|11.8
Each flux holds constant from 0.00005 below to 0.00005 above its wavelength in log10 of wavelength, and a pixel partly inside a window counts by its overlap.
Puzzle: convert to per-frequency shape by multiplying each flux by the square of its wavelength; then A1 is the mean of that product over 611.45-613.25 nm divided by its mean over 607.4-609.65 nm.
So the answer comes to 1.1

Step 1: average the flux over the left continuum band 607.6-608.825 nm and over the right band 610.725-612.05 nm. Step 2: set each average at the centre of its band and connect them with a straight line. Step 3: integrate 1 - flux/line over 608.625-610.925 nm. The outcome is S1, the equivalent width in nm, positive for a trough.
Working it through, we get 0.07 nm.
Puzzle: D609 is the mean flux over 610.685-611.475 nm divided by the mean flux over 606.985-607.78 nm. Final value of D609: 1.1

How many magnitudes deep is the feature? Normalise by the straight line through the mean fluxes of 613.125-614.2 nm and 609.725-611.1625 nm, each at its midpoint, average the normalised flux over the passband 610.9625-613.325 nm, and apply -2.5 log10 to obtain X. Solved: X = -0.06 mag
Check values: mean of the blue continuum 12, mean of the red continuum 11.5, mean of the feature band 12.4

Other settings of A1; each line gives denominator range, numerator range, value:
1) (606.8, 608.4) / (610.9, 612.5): 1.08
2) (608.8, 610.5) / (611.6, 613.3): 1.06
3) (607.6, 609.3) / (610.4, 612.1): 1.06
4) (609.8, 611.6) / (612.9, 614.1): 0.97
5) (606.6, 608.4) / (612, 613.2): 1.06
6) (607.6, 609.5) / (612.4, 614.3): 1.01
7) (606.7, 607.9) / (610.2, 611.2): 1.06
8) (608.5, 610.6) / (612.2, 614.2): 1.02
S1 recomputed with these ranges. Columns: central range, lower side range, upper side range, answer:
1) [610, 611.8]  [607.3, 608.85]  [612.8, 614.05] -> -0.072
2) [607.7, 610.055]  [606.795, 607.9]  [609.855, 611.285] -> -0.008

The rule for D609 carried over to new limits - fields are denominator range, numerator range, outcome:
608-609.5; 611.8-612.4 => 1.06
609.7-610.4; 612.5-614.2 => 1.01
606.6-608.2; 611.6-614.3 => 1.02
